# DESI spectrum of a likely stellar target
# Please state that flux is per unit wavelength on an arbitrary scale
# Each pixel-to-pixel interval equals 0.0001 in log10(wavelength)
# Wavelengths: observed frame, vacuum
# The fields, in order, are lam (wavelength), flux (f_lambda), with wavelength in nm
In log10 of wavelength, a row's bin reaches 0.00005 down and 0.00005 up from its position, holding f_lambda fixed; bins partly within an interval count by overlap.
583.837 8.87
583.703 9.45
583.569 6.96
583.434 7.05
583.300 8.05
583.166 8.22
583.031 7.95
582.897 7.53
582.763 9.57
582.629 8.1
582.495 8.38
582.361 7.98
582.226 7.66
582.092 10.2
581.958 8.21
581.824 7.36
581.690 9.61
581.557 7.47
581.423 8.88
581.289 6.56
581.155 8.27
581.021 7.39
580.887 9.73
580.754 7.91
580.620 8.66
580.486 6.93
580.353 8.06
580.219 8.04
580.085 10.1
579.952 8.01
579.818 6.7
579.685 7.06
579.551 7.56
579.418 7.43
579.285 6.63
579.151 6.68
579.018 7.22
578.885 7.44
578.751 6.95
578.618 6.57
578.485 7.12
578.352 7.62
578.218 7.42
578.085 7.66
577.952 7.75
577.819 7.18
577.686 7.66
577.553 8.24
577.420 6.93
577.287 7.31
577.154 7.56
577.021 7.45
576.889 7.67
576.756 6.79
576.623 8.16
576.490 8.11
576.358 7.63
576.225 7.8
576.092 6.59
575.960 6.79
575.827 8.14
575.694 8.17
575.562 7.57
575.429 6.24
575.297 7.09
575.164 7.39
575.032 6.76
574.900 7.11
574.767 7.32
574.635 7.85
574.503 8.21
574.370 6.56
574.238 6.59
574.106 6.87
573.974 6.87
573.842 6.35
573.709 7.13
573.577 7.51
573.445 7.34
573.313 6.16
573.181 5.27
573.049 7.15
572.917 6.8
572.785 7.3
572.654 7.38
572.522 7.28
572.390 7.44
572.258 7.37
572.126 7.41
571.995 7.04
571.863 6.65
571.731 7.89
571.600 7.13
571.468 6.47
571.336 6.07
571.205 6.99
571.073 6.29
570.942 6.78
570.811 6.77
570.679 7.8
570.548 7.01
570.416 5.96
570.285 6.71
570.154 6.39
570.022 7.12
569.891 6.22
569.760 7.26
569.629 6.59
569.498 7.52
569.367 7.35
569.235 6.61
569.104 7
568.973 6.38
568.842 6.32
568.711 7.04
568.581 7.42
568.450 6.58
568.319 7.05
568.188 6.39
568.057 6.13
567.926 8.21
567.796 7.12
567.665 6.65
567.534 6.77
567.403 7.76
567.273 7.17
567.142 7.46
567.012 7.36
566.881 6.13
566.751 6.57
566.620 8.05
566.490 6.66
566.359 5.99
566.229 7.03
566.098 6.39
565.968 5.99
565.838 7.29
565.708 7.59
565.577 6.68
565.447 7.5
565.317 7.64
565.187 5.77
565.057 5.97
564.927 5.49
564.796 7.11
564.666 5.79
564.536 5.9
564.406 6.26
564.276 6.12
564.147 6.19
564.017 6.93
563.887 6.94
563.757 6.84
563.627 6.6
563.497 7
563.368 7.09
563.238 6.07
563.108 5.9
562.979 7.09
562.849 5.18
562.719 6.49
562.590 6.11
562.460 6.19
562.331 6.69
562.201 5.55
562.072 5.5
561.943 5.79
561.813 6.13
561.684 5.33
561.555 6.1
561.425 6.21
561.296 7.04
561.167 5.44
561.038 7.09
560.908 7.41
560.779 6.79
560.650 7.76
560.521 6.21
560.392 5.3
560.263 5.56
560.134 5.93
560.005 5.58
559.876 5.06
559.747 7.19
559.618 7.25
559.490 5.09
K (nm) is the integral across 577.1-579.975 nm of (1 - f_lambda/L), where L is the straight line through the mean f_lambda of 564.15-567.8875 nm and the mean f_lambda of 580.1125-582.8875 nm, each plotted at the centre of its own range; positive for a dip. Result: 0.24 nm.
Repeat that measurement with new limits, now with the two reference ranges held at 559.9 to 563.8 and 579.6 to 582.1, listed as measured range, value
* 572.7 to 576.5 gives 0.20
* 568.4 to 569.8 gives 0.01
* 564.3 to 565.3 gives 0.06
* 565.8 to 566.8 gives -0.01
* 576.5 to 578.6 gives 0.08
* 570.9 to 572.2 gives 0.06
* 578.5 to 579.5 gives 0.12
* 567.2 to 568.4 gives -0.03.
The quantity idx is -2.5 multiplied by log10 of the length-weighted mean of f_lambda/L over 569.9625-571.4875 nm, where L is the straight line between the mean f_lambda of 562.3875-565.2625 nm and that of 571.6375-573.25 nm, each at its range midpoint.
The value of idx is 0.04 mag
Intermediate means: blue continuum 6.33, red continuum 7.08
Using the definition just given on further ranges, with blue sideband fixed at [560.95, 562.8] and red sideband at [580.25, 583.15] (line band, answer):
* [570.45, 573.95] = 0.04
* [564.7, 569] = -0.03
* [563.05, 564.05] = -0.06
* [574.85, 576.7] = 0.03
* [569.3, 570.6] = 0.03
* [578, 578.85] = 0.09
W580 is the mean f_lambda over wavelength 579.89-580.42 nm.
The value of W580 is 8.56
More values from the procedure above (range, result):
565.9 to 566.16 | 6.22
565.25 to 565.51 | 7.57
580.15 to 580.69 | 7.92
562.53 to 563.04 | 6.21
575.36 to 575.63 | 6.93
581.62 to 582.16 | 8.85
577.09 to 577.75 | 7.54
